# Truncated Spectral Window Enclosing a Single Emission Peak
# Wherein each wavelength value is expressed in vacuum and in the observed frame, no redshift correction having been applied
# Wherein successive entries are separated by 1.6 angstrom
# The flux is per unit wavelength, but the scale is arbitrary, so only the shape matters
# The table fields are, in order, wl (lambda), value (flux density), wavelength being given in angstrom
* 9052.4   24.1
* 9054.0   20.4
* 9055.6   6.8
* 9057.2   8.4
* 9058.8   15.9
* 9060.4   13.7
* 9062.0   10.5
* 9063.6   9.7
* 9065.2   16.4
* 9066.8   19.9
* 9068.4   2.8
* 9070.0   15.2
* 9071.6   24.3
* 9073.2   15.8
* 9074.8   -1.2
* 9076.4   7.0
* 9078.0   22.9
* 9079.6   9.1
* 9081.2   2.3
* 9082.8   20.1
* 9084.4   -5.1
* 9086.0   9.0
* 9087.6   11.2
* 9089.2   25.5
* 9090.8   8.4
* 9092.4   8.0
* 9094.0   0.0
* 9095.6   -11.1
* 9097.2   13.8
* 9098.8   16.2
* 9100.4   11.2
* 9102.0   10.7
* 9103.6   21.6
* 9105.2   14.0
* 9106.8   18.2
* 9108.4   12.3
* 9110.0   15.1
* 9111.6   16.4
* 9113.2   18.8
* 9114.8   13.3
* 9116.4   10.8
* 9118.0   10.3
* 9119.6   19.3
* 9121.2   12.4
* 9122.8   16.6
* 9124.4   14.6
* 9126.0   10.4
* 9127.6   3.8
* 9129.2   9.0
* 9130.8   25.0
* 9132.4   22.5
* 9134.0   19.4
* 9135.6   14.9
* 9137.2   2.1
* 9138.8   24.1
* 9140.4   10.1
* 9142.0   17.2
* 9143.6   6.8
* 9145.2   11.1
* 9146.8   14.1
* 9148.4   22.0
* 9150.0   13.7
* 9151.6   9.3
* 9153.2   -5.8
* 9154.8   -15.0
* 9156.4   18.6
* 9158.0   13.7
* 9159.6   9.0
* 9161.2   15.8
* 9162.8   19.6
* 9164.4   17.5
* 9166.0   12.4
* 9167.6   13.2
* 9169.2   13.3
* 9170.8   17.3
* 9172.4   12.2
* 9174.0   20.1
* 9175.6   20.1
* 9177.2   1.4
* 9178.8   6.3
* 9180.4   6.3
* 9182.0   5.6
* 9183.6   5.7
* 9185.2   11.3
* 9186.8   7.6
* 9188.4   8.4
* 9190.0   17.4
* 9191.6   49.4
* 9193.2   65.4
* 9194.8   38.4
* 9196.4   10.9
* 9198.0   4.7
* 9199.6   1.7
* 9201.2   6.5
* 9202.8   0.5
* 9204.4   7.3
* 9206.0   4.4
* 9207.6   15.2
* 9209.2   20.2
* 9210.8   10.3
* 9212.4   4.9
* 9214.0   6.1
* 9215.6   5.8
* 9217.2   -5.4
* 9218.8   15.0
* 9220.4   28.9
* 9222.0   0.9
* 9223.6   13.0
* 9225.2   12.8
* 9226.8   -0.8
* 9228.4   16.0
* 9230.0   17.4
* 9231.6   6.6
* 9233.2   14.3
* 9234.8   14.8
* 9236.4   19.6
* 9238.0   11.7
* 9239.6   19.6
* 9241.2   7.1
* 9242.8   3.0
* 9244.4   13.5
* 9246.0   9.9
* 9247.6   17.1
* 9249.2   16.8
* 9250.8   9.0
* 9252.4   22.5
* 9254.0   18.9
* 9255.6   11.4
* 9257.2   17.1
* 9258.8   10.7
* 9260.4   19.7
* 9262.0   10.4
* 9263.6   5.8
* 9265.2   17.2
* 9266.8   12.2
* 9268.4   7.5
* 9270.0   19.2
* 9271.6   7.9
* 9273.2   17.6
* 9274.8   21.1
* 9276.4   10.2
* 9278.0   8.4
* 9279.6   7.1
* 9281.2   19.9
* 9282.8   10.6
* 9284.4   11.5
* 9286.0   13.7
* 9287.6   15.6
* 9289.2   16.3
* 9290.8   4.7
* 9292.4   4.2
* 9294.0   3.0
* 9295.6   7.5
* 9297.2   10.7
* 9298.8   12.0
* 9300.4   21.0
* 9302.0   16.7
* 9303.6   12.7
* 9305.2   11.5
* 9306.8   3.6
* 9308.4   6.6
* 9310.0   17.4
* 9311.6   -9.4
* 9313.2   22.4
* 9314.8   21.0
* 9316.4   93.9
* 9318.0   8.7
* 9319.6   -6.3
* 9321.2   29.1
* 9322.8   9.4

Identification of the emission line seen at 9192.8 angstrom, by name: H-gamma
